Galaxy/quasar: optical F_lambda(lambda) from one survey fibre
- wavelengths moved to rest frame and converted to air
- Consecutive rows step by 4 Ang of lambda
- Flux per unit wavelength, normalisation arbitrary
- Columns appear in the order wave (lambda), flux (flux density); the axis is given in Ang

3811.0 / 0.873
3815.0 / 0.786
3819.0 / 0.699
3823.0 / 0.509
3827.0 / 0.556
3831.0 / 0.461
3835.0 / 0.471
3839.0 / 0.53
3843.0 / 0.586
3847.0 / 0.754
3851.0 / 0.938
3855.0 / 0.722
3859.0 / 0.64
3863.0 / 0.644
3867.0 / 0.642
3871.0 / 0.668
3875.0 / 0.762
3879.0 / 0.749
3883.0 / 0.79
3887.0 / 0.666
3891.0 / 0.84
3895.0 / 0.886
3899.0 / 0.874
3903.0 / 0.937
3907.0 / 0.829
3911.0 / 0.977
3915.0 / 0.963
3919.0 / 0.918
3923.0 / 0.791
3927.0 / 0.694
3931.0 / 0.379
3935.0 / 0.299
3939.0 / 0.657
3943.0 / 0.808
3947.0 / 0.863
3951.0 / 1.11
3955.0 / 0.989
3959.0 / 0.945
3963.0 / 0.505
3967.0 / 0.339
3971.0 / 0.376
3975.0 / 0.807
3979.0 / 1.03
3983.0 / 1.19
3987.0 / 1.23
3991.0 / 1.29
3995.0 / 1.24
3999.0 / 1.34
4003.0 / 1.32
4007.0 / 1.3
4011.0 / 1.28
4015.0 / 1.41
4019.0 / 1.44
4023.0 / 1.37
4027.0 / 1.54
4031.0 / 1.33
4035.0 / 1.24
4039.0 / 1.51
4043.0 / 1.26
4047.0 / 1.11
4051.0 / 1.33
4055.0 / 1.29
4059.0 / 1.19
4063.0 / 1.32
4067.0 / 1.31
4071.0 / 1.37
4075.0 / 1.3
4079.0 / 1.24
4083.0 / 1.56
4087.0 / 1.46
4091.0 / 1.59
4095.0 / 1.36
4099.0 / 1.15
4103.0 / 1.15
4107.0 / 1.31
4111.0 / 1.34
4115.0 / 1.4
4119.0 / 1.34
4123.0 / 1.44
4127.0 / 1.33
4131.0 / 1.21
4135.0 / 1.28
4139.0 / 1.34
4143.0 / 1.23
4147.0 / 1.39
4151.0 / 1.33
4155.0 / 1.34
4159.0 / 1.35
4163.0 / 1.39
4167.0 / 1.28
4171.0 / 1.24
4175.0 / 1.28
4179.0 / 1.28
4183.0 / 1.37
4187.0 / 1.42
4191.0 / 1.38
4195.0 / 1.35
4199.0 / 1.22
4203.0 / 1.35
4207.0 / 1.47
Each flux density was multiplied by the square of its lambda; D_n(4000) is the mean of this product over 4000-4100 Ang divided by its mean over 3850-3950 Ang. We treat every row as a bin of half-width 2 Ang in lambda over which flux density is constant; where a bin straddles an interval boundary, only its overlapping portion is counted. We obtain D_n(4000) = 1.9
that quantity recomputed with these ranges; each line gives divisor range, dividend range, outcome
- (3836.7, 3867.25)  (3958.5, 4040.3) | 1.81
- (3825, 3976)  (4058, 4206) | 2.07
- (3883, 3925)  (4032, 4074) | 1.61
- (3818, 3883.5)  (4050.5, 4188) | 2.33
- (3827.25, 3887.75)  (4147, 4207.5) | 2.35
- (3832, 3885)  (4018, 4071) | 2.14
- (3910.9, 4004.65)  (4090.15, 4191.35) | 1.65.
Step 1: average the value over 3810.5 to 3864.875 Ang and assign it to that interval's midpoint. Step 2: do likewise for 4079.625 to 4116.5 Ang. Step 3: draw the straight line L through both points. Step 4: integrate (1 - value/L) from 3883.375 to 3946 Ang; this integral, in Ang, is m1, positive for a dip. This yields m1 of 6.1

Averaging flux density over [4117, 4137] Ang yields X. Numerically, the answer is 1.32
